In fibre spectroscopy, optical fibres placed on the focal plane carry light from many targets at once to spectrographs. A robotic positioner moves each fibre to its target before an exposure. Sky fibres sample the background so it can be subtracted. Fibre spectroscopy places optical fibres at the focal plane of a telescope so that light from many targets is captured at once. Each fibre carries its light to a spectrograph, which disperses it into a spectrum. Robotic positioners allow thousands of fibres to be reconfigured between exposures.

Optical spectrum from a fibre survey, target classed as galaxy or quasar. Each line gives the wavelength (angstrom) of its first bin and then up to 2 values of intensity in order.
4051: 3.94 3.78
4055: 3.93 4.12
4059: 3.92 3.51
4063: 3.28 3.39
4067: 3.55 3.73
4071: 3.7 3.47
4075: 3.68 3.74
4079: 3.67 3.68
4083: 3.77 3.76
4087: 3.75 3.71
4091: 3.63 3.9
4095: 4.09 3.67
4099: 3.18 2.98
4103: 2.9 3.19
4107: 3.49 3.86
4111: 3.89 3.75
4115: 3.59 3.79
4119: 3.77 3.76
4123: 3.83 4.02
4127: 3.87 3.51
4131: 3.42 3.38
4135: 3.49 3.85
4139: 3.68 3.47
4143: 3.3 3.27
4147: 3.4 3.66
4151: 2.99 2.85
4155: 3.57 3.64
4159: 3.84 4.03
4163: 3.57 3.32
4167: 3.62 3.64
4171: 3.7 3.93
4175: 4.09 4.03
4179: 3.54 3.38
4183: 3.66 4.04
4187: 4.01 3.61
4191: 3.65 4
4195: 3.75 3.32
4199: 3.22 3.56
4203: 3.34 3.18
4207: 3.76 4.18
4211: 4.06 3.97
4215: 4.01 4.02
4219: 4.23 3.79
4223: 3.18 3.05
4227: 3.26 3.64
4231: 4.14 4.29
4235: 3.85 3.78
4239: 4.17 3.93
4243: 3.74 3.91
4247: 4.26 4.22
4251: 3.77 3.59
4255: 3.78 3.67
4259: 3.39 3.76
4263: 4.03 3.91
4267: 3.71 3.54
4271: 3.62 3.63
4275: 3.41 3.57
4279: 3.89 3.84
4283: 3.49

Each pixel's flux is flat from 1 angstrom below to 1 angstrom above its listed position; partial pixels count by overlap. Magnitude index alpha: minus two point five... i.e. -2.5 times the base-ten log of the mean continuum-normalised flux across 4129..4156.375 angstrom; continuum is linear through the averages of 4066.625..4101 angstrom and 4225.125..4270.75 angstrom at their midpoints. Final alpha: 0.093 mag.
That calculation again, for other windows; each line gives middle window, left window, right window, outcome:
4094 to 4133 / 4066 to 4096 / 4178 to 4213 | 0.03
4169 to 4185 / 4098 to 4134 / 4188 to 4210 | -0.05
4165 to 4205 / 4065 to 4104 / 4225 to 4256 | 0.03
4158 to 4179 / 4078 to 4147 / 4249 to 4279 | -0.04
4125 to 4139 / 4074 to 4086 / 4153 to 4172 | 0.01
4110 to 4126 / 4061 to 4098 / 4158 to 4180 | -0.03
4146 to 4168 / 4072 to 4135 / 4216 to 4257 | 0.06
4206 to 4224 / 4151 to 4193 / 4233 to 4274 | -0.04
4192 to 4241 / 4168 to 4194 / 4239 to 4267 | 0.02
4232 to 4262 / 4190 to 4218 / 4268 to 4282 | -0.06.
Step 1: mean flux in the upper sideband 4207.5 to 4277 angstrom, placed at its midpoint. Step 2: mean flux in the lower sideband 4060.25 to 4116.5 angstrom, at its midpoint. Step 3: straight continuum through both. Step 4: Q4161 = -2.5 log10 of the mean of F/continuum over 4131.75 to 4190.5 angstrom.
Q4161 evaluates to 0.03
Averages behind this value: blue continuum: 3.59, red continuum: 3.8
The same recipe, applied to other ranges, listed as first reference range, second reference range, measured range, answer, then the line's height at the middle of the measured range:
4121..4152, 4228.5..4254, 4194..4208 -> 0.10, 3.8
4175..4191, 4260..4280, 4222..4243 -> 0.00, 3.73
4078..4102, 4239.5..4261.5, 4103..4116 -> 0.03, 3.67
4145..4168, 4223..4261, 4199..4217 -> -0.02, 3.67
